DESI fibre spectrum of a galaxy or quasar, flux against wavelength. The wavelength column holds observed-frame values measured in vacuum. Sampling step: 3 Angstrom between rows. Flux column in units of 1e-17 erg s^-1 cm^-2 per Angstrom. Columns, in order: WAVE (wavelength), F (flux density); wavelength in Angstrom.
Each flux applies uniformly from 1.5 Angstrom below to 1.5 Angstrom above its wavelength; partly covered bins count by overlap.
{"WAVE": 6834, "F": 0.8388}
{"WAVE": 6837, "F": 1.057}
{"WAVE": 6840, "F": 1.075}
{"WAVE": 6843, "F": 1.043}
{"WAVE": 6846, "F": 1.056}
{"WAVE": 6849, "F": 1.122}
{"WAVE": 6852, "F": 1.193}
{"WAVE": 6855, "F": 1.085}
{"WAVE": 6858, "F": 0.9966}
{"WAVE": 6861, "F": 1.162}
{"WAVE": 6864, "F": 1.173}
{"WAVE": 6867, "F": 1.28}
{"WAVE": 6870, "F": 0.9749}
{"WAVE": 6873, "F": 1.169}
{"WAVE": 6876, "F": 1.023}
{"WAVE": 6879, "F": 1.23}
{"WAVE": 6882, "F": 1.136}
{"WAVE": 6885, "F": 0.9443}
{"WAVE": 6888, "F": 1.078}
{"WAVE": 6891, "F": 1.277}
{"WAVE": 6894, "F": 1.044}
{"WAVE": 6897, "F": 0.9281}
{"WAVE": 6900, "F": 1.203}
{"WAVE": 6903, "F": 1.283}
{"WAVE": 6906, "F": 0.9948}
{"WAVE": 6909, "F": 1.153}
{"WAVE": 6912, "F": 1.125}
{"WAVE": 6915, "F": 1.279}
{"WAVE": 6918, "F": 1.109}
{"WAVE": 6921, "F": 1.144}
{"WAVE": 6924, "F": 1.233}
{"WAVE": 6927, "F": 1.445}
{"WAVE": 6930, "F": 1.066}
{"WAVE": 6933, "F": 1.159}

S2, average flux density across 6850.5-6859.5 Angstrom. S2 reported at 1.09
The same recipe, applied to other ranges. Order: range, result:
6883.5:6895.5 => 1.09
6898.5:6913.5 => 1.15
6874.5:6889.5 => 1.08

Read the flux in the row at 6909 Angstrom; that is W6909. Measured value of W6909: 1.153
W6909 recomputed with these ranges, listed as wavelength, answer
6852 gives 1.193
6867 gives 1.28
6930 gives 1.066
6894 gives 1.044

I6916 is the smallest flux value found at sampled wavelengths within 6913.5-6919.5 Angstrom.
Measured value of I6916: 1.109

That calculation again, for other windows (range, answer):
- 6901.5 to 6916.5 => 0.9948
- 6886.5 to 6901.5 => 0.9281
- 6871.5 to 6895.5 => 0.9443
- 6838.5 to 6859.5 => 0.9966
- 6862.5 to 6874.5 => 0.9749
